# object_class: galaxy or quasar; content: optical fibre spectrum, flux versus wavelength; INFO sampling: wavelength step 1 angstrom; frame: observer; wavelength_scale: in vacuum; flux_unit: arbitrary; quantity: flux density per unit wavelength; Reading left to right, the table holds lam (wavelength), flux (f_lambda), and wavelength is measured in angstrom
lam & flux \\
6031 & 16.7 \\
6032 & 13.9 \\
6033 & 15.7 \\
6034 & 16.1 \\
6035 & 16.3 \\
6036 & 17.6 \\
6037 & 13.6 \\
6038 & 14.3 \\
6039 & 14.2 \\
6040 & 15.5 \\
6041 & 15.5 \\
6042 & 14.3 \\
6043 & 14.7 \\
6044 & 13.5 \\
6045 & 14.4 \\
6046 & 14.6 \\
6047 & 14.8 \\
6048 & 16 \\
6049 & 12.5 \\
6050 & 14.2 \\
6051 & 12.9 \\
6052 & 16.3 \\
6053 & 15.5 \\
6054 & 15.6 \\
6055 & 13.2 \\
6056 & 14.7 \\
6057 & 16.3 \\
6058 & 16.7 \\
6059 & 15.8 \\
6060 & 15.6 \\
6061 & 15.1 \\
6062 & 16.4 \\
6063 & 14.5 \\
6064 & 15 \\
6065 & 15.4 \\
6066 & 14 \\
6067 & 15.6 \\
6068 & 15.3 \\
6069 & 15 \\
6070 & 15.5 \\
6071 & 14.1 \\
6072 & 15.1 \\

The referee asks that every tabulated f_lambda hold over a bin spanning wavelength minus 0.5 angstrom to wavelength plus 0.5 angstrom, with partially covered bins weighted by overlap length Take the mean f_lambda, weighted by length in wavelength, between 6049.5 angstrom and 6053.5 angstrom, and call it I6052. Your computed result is 14.7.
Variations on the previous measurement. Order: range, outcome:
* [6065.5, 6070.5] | 15.1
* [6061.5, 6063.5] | 15.4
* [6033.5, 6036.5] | 16.7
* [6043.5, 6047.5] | 14.3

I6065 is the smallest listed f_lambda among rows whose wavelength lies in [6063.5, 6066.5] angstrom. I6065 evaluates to 14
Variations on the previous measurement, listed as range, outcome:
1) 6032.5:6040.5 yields 13.6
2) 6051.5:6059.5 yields 13.2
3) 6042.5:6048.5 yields 13.5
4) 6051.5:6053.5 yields 15.5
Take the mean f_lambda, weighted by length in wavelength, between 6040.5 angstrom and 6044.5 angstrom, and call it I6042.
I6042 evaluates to 14.5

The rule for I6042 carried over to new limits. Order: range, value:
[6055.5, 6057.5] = 15.5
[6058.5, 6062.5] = 15.7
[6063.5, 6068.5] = 15.1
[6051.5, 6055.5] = 15.2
